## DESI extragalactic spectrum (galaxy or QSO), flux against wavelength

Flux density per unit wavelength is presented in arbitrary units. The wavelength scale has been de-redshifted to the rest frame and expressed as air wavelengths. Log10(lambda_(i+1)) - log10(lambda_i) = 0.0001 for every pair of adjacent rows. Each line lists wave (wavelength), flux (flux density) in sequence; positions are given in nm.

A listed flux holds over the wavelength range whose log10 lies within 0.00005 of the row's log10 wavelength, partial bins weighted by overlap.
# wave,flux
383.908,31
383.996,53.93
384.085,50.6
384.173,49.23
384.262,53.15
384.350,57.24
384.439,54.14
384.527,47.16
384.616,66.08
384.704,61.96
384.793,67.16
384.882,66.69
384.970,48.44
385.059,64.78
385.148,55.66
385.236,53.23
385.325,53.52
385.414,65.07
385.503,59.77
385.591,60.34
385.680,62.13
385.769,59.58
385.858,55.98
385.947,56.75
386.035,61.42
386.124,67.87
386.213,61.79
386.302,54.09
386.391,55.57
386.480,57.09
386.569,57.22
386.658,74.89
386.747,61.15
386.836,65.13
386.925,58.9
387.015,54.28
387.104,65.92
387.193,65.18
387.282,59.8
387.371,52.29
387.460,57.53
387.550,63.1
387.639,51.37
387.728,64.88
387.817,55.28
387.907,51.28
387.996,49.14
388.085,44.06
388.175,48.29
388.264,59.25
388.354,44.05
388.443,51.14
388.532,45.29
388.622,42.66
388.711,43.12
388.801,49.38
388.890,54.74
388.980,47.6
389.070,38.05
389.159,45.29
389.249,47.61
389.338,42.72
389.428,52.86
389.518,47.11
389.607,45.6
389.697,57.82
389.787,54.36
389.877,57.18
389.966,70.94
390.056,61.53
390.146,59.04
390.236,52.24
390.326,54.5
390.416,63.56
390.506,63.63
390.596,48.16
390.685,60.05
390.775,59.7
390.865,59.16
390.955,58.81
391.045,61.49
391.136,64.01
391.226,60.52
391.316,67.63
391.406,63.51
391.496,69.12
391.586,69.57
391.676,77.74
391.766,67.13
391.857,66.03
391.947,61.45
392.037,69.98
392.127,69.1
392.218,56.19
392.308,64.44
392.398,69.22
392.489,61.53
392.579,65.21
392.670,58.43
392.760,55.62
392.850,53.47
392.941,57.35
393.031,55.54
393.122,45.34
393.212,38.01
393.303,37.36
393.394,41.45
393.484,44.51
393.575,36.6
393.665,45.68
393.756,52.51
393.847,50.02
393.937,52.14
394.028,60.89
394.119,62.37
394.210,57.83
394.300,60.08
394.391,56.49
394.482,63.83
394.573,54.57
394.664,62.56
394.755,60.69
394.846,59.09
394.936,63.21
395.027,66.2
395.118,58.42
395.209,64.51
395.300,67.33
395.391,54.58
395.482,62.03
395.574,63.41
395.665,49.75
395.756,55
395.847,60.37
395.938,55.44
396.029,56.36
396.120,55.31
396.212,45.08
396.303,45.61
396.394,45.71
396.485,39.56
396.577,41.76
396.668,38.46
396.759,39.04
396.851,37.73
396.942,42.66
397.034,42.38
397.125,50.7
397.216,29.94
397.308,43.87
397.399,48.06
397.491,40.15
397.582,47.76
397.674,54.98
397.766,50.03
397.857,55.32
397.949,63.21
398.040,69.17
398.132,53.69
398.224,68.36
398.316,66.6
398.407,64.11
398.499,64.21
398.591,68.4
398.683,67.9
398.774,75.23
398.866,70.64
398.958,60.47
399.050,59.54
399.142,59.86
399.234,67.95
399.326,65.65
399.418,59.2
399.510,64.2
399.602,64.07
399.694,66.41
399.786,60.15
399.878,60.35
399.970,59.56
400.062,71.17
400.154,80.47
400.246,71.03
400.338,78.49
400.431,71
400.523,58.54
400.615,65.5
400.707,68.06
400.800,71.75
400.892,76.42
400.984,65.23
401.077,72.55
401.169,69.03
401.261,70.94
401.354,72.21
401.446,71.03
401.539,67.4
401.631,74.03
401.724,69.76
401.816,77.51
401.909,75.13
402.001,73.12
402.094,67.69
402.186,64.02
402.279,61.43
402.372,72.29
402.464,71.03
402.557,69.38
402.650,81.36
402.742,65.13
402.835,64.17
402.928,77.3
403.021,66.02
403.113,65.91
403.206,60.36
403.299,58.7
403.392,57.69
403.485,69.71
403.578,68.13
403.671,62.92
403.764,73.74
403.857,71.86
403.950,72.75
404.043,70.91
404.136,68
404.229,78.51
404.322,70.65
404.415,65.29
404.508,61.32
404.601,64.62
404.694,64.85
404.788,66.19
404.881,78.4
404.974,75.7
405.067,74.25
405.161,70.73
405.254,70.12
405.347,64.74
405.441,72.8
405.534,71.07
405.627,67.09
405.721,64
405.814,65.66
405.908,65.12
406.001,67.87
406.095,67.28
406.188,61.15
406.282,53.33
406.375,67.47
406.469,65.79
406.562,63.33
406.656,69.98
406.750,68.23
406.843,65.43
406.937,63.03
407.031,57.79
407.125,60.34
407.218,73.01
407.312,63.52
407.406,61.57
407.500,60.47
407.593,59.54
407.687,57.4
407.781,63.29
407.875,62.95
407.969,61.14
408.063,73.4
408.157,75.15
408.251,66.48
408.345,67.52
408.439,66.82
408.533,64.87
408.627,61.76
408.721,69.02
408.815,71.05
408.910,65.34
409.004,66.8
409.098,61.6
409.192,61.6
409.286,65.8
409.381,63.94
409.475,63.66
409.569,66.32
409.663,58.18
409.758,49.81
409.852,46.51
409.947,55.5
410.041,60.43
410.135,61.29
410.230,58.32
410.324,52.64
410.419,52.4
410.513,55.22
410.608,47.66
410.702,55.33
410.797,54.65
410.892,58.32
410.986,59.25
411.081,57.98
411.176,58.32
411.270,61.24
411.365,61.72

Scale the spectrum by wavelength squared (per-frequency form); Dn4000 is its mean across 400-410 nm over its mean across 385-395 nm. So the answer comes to 1.3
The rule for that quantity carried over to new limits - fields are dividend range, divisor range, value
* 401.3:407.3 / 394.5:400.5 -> 1.21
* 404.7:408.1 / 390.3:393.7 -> 1.21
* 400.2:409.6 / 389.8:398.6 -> 1.27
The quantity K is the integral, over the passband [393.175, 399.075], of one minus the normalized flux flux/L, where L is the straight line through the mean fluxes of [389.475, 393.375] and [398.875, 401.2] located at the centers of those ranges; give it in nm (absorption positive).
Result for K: 0.86 nm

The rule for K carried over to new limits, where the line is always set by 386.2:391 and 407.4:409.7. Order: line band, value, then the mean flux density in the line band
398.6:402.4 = -0.466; 68.2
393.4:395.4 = 0.035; 56.8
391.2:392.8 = -0.246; 65.2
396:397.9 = 0.446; 45.1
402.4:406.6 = -0.345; 67.9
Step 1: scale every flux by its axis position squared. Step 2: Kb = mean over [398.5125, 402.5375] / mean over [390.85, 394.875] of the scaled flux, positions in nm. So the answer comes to 1.22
